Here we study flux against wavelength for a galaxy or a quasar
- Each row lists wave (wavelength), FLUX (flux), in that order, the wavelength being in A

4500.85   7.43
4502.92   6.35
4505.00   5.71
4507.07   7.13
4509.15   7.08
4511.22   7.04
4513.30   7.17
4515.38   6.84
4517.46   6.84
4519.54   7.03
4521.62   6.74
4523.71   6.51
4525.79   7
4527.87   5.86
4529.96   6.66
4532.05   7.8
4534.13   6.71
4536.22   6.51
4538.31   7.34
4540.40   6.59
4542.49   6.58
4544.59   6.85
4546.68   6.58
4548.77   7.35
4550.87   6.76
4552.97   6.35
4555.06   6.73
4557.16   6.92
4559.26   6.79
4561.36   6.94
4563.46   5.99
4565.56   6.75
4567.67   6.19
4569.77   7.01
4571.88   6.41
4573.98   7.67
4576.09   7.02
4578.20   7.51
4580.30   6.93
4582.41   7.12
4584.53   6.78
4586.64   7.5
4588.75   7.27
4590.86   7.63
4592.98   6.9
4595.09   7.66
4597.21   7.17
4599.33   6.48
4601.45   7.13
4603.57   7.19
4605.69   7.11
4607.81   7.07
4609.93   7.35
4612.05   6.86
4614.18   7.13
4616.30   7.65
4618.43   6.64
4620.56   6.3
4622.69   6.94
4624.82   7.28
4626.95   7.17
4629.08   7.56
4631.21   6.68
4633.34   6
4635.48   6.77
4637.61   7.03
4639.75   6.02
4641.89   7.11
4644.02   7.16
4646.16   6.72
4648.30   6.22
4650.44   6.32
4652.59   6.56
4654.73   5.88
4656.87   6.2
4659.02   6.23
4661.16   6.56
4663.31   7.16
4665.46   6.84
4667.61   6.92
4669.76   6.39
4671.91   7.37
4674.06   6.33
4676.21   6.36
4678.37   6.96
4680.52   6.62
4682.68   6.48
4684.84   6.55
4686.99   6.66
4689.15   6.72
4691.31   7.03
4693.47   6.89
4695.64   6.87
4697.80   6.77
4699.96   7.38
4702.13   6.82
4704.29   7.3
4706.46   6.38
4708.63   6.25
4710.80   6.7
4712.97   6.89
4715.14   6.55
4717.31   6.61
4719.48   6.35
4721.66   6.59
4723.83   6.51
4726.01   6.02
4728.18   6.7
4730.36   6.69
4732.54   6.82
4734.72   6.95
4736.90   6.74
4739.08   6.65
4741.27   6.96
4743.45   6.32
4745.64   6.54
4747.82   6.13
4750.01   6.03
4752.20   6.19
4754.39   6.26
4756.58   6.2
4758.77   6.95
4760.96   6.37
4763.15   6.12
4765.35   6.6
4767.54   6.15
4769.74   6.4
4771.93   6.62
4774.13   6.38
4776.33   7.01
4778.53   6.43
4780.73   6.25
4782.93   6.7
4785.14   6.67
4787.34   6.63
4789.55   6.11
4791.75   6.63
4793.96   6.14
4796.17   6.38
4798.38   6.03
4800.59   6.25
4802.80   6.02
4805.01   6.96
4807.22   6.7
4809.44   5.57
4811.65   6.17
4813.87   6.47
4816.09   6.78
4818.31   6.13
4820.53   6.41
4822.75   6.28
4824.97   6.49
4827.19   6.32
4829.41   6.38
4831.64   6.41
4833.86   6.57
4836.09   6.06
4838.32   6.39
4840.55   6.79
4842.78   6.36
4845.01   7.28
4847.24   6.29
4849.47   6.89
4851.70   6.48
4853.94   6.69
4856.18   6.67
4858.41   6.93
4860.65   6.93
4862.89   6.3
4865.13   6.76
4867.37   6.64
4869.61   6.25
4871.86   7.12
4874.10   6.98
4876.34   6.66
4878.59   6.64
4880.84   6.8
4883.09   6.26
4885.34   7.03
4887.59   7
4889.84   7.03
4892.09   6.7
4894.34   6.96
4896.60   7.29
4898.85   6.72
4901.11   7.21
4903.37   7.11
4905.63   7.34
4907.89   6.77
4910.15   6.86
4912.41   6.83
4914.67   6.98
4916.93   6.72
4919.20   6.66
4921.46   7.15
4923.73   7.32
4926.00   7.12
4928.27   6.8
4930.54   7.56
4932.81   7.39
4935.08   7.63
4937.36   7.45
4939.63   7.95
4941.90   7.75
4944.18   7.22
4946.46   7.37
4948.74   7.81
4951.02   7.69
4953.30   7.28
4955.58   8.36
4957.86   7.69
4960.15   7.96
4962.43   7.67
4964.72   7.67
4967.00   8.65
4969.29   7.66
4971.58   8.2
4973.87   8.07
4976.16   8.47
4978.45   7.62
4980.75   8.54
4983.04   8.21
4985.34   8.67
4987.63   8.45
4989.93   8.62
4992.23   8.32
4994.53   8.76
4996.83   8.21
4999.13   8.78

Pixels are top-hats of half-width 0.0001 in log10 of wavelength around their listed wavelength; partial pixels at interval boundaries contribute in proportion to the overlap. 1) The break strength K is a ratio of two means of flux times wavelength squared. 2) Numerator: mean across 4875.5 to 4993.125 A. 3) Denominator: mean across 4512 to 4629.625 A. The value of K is 1.25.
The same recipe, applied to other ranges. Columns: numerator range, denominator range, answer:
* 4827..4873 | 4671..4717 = 1.04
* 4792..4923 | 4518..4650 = 1.08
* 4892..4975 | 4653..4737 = 1.23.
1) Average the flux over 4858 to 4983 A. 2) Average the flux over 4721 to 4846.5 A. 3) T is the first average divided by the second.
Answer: 1.13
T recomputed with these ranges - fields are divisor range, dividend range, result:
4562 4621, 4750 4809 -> 0.91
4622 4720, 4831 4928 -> 1.01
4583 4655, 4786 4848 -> 0.92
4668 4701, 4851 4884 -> 0.99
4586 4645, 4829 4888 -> 0.95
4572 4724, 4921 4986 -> 1.13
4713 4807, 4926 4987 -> 1.21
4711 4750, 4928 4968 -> 1.17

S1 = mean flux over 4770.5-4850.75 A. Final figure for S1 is 6.44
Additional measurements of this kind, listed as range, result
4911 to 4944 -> 7.23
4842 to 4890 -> 6.72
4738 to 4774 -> 6.4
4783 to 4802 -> 6.37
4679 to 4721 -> 6.73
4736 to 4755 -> 6.42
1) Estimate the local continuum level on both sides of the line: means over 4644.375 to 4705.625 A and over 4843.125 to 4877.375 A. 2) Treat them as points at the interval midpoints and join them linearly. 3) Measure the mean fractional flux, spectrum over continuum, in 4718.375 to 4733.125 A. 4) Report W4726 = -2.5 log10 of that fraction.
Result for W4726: 0.03 mag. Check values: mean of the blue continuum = 6.69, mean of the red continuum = 6.72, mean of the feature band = 6.52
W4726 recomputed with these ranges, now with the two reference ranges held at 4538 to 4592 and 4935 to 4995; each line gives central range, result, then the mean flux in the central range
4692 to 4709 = 0.063 mag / 6.86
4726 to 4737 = 0.099 mag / 6.71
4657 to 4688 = 0.084 mag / 6.66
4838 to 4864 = 0.152 mag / 6.68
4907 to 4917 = 0.147 mag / 6.85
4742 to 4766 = 0.170 mag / 6.34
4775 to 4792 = 0.147 mag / 6.55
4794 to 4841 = 0.194 mag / 6.35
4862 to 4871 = 0.186 mag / 6.51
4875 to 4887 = 0.160 mag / 6.7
